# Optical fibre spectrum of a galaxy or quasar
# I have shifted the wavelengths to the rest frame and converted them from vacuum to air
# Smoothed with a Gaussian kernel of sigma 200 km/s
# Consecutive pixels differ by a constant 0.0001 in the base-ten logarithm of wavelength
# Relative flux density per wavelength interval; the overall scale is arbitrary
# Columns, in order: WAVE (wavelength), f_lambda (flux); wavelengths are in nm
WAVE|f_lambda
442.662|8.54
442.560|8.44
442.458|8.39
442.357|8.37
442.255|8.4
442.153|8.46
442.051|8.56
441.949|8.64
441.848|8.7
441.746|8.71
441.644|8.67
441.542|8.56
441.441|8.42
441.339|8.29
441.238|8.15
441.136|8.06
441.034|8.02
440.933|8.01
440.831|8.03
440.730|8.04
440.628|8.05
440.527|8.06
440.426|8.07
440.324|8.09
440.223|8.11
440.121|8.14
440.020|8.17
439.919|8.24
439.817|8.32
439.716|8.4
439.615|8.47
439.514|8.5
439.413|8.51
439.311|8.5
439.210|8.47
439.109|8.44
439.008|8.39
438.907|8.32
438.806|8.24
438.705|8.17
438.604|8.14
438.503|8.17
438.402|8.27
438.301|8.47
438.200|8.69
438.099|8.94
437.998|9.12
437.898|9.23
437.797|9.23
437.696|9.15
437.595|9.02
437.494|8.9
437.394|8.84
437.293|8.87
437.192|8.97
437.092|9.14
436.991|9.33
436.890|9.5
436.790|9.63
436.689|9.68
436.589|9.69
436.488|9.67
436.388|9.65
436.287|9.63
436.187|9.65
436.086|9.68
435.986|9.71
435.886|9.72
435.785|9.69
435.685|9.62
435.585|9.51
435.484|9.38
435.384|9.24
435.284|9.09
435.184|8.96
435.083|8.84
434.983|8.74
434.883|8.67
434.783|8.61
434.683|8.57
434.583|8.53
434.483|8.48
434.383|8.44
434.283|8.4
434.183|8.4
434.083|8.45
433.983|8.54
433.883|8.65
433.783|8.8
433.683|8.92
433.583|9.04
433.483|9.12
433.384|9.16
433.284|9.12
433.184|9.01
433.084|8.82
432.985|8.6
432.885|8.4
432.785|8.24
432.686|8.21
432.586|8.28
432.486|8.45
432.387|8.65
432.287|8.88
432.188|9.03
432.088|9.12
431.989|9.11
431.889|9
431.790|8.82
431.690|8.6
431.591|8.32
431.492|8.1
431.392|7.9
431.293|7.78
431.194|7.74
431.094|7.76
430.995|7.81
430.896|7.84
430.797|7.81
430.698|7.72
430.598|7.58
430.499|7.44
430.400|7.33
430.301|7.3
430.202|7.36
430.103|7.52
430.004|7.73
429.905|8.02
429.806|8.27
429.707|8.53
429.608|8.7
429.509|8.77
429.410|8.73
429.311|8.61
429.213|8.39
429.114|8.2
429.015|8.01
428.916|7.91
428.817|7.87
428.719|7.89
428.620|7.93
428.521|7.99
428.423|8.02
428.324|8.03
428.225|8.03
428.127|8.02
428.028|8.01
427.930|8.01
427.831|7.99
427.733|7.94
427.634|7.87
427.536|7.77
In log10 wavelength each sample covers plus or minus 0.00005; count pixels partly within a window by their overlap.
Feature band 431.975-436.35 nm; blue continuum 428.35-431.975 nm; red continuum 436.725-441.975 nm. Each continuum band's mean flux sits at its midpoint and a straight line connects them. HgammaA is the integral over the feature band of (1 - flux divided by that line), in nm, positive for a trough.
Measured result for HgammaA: -0.347 nm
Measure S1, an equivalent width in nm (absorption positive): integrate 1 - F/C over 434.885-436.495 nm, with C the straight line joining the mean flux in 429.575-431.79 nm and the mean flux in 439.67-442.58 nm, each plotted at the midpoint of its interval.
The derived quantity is -0.26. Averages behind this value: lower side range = 7.89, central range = 9.4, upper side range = 8.29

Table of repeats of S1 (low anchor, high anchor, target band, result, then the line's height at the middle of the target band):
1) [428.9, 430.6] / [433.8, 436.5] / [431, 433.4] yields -0.008 nm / 8.5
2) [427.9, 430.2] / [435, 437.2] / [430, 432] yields 0.137 nm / 8.49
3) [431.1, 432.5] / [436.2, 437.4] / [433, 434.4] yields 0.011 nm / 8.85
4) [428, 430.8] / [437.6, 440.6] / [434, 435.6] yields -0.097 nm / 8.25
